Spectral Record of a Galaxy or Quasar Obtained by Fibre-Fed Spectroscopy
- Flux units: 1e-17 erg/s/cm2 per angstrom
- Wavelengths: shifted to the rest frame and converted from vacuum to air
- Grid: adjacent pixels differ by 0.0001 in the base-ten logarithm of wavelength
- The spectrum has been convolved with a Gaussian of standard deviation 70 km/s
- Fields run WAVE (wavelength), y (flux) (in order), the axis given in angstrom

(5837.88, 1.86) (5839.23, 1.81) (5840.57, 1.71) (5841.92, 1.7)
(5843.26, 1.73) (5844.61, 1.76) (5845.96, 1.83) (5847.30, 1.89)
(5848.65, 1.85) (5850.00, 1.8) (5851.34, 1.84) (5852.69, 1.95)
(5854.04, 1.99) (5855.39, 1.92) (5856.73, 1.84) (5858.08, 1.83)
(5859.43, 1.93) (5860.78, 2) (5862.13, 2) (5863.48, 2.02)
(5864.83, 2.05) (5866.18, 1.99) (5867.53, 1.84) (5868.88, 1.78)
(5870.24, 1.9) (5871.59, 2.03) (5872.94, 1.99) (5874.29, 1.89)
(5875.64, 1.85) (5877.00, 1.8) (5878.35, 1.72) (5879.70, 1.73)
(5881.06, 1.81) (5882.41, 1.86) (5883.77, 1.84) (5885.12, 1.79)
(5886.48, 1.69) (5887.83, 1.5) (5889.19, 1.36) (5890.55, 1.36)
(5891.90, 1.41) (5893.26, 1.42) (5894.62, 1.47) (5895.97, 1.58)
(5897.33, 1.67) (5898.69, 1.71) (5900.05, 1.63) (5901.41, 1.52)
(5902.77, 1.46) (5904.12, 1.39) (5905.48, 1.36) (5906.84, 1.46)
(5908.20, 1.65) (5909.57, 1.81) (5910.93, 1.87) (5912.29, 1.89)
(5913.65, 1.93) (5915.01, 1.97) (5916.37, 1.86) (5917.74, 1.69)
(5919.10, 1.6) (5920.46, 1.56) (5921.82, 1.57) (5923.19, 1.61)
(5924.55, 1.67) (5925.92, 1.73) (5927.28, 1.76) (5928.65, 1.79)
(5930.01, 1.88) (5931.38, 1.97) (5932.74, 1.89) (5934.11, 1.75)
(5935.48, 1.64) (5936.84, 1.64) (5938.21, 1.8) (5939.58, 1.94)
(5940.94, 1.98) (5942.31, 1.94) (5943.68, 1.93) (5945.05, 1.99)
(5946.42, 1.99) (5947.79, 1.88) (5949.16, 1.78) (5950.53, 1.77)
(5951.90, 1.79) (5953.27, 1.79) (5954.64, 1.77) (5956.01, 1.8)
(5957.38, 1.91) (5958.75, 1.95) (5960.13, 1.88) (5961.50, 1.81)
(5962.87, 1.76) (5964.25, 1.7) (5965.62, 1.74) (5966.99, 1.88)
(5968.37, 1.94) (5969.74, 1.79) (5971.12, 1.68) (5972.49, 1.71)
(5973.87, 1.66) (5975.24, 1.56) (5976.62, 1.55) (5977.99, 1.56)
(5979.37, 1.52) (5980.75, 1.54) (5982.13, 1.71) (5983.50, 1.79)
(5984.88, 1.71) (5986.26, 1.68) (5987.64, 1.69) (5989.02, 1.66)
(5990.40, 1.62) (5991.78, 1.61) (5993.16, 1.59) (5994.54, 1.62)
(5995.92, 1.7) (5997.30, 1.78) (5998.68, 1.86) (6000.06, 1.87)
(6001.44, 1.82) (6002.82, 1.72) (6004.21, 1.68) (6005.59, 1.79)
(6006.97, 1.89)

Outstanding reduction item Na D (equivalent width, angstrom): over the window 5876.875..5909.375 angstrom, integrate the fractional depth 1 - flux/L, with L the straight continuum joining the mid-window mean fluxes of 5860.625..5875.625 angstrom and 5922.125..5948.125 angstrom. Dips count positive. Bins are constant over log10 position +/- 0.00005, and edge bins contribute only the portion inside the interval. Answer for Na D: 5.3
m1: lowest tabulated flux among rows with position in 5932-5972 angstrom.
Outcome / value 1.64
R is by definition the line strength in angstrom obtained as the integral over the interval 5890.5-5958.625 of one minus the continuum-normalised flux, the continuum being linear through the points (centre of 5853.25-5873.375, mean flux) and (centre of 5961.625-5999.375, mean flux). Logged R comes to 2.9 angstrom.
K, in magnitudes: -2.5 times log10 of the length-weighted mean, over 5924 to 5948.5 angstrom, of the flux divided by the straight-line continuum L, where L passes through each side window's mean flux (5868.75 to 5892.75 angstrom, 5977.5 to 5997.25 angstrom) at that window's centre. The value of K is -0.09 mag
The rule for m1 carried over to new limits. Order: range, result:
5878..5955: 1.36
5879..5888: 1.5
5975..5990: 1.52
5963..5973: 1.68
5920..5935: 1.56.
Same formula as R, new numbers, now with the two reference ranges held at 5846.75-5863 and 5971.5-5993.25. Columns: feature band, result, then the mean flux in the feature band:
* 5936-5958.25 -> -1.9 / 1.86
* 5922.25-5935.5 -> -0.2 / 1.77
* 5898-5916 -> 1.3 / 1.67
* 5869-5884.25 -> 0.0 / 1.85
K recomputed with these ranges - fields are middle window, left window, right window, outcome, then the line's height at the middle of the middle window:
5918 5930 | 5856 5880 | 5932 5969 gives 0.11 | 1.86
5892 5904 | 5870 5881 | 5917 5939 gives 0.17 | 1.8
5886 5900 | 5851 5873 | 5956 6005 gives 0.23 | 1.88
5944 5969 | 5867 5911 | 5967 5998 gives -0.11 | 1.67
